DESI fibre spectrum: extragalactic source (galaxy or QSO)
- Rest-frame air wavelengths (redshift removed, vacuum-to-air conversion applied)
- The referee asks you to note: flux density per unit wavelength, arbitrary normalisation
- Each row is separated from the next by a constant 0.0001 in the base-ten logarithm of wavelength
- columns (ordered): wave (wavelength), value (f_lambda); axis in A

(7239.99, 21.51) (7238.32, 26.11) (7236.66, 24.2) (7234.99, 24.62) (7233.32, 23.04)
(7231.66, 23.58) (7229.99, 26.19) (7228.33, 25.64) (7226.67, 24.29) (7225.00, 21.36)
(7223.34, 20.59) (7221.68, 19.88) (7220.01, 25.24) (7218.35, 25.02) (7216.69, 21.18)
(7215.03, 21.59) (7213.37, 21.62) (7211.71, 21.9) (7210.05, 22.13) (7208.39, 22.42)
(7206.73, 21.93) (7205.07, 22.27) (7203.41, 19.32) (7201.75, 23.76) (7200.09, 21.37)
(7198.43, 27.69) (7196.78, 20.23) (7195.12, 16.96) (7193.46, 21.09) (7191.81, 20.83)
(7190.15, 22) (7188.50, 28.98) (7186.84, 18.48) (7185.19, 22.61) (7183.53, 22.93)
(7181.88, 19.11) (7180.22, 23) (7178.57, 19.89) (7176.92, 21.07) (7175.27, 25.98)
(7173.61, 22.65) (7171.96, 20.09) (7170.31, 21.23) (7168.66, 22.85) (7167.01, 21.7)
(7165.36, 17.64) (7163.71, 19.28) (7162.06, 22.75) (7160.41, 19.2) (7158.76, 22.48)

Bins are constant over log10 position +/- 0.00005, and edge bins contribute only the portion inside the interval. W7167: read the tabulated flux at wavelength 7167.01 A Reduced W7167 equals 21.7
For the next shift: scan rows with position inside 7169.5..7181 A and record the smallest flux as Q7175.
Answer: 19.89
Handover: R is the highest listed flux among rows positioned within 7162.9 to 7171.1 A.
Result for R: 22.85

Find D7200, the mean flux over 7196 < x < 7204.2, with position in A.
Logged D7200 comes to 22.5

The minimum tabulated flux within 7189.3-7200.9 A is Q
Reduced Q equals 16.96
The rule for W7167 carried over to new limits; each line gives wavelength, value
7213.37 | 21.62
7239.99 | 21.51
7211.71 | 21.9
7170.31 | 21.23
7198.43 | 27.69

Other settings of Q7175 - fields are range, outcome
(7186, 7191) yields 18.48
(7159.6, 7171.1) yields 17.64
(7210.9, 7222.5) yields 19.88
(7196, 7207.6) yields 19.32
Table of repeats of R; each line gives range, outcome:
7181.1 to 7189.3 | 28.98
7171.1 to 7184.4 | 25.98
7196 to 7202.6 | 27.69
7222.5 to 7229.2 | 25.64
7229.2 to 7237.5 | 26.19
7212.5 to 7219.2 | 25.02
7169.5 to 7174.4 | 22.65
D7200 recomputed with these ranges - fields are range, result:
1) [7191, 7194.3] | 21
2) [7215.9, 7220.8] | 23.8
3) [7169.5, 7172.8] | 20.7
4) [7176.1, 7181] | 21.3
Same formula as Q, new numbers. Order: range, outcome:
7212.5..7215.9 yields 21.59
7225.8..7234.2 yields 23.04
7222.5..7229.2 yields 20.59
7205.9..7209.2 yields 21.93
